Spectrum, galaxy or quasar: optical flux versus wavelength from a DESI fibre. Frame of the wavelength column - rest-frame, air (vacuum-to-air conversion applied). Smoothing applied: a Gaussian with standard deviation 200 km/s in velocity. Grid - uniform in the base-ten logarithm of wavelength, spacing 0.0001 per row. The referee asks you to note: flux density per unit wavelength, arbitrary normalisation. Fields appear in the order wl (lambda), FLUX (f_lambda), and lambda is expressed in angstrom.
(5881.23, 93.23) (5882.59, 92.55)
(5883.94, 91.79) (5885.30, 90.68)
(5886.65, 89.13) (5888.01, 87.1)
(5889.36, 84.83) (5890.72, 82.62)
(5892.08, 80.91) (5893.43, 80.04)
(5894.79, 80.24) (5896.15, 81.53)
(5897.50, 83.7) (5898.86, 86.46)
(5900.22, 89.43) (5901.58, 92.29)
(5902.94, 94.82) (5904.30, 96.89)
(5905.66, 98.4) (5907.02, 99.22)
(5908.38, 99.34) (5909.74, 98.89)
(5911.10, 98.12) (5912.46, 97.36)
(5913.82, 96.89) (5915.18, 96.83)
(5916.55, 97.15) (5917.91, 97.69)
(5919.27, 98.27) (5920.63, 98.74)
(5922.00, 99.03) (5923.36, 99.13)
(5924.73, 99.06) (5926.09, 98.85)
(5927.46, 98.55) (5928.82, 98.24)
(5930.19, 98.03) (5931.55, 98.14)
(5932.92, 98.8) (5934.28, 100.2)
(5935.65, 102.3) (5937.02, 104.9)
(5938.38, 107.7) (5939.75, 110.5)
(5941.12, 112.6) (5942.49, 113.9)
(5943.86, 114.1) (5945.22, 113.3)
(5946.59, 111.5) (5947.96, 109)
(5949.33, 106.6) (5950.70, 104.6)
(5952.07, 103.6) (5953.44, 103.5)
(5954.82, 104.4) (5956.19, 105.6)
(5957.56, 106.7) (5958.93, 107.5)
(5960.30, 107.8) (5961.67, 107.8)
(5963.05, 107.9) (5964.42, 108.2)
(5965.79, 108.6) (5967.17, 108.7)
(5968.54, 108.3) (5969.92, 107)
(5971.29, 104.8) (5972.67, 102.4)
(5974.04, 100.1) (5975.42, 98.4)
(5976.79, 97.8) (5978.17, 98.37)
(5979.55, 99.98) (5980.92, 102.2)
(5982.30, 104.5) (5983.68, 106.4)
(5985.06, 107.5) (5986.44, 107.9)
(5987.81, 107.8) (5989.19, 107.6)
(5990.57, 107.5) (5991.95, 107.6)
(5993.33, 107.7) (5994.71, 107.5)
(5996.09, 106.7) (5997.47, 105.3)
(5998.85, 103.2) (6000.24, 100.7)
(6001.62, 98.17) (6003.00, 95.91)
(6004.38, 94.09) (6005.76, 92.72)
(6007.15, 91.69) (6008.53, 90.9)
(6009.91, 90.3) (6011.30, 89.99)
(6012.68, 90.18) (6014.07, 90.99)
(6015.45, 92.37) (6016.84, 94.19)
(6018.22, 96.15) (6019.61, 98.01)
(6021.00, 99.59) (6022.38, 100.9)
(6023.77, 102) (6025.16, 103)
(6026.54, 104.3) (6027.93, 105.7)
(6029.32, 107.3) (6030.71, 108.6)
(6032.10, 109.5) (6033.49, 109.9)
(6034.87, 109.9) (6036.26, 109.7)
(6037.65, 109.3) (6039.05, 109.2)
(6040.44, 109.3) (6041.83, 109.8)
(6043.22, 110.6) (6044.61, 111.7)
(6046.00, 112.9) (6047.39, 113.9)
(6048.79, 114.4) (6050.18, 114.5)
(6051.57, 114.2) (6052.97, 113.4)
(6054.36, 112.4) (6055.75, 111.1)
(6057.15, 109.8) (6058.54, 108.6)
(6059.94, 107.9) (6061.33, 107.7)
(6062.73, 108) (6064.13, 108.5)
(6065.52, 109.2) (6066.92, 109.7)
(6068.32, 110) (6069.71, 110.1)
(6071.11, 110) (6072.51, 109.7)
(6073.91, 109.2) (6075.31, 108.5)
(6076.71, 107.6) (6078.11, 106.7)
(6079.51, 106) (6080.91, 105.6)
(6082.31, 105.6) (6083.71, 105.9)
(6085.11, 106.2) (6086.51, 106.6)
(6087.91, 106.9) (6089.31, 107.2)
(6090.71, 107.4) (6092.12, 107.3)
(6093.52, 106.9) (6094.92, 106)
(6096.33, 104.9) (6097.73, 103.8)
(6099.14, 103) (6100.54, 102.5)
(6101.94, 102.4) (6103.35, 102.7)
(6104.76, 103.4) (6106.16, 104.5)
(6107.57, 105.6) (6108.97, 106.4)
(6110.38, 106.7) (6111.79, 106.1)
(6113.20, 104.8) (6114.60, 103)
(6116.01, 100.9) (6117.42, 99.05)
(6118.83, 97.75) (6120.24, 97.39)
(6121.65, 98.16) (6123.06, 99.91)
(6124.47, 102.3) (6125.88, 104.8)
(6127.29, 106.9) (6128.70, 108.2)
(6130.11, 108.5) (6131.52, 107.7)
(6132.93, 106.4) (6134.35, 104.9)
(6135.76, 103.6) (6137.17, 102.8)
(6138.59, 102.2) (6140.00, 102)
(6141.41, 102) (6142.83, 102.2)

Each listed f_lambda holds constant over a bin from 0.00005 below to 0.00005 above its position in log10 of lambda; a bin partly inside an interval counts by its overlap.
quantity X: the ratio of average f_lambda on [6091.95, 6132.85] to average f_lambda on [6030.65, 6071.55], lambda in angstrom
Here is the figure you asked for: 0.94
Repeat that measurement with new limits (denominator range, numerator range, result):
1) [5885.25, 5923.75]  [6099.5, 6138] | 1.12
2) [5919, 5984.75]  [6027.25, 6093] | 1.05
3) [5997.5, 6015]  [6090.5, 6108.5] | 1.11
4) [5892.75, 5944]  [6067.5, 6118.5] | 1.08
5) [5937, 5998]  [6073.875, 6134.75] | 0.98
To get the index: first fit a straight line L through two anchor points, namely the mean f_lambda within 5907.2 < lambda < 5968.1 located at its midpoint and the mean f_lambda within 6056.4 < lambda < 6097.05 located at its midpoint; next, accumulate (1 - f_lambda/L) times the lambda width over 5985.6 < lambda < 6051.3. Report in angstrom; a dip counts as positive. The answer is 1.5 angstrom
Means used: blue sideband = 104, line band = 104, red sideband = 108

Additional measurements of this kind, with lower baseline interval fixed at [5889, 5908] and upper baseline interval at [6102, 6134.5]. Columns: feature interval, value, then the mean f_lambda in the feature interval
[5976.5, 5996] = -2.24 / 105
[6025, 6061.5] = -4.34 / 110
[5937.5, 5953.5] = -3.14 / 109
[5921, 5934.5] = -1.27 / 98.7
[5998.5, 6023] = 0.31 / 94.9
